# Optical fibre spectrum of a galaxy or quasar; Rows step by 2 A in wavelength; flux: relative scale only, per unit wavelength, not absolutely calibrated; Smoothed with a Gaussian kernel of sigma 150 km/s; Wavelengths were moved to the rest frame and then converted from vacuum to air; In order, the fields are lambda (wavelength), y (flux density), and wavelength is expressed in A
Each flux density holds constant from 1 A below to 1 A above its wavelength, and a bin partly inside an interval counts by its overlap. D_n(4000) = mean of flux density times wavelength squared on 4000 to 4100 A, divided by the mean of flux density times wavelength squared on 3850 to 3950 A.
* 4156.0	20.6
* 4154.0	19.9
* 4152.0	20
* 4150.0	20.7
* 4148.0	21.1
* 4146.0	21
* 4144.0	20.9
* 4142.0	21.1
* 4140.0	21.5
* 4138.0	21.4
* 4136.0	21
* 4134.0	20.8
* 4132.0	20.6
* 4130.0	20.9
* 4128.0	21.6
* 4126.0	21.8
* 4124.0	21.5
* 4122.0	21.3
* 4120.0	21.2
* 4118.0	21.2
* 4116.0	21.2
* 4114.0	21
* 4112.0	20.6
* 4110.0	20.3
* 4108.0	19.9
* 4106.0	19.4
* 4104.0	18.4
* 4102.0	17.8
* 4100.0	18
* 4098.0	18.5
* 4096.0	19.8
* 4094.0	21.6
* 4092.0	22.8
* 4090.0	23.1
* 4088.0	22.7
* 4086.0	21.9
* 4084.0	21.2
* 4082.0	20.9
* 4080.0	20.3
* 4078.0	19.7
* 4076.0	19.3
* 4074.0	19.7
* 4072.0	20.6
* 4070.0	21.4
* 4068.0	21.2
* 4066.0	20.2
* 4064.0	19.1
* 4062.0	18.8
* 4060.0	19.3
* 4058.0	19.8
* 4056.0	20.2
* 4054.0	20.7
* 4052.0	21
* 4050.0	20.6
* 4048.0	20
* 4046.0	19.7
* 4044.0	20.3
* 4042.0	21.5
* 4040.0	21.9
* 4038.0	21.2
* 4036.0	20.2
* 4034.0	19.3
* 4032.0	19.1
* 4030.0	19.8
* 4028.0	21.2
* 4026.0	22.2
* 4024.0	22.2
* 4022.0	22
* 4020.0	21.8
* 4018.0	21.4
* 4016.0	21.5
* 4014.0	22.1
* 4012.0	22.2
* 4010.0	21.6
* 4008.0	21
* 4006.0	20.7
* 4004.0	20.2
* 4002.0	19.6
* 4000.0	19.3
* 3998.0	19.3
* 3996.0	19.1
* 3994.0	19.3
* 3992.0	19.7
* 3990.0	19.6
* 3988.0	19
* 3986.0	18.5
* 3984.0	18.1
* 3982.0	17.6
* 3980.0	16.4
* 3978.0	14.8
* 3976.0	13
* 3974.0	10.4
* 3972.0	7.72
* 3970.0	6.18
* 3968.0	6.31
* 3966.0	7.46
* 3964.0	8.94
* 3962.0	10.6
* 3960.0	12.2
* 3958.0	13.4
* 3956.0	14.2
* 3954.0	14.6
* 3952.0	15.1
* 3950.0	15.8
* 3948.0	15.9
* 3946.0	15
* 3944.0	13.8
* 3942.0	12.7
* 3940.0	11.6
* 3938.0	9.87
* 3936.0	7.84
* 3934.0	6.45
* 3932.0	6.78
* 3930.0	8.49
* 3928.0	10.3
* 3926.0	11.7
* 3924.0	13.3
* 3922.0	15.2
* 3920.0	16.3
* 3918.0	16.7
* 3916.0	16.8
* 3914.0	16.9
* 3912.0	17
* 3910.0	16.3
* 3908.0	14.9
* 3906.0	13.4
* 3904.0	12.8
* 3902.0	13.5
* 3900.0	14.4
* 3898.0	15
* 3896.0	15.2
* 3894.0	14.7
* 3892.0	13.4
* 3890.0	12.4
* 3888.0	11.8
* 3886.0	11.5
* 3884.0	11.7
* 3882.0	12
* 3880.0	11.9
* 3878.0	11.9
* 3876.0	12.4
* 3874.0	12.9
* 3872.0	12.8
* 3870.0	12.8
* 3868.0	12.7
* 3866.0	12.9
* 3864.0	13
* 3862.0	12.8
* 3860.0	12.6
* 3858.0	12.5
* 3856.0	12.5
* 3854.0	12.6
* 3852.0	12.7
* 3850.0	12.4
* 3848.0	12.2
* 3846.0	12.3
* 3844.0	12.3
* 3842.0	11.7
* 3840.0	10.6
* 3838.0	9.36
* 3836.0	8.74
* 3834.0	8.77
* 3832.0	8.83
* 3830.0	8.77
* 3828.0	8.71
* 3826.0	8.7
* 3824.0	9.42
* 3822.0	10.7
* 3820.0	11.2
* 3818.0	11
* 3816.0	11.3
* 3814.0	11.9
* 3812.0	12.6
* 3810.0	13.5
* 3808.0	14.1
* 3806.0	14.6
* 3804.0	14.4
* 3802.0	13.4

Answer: 1.72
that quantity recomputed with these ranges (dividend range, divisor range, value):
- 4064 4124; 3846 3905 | 1.79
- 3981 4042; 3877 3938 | 1.66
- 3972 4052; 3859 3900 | 1.63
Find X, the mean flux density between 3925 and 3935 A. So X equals 8.74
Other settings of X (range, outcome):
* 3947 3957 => 15.1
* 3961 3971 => 7.9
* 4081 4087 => 21.3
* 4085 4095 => 22.4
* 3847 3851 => 12.3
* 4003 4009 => 20.6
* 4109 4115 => 20.6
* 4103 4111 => 19.5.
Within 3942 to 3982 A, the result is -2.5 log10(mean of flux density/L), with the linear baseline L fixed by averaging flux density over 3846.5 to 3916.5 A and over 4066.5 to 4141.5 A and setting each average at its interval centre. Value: 0.28 mag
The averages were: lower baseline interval 13.3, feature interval 12.3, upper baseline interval 20.7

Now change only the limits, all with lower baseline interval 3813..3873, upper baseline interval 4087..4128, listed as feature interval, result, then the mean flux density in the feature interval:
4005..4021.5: -0.24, 21.6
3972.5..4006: -0.08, 17.7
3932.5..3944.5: 0.41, 10.1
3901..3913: -0.08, 14.6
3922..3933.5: 0.34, 10.4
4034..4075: -0.09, 20.3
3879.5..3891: 0.08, 11.9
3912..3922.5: -0.19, 16.5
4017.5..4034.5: -0.18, 21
